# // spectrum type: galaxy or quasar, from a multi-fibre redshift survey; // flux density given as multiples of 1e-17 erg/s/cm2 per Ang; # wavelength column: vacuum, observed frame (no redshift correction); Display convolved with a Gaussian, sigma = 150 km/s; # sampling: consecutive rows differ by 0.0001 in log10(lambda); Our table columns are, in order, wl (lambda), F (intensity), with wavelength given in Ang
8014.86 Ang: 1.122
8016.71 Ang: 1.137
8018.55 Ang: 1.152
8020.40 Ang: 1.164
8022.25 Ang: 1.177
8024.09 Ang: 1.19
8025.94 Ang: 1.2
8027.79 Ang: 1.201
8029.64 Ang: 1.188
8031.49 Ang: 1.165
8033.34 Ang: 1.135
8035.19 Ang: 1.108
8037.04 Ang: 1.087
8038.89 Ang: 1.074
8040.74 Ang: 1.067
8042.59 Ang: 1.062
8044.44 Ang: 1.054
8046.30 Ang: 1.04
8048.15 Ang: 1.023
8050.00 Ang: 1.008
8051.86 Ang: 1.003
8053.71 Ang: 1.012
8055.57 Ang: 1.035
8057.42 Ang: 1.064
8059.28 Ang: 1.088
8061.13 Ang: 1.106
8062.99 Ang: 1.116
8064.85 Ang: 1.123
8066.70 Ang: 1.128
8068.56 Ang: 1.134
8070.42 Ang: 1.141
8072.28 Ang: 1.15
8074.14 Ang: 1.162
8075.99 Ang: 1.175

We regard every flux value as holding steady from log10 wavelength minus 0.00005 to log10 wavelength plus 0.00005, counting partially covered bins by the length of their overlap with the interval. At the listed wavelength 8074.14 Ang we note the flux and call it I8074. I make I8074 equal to 1.162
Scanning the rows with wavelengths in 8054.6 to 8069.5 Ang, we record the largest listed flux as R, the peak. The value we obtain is 1.134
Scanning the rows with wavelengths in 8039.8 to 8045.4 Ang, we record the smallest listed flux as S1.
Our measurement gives 1.054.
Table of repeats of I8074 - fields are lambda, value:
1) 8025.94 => 1.2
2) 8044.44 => 1.054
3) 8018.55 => 1.152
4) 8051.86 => 1.003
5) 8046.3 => 1.04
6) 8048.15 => 1.023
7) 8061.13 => 1.106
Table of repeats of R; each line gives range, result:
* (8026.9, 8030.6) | 1.201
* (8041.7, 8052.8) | 1.062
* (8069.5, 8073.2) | 1.15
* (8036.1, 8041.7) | 1.087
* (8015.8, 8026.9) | 1.2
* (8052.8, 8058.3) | 1.064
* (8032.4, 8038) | 1.135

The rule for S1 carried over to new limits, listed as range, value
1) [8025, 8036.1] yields 1.108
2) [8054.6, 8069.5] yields 1.035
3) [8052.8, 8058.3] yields 1.012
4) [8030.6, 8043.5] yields 1.062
